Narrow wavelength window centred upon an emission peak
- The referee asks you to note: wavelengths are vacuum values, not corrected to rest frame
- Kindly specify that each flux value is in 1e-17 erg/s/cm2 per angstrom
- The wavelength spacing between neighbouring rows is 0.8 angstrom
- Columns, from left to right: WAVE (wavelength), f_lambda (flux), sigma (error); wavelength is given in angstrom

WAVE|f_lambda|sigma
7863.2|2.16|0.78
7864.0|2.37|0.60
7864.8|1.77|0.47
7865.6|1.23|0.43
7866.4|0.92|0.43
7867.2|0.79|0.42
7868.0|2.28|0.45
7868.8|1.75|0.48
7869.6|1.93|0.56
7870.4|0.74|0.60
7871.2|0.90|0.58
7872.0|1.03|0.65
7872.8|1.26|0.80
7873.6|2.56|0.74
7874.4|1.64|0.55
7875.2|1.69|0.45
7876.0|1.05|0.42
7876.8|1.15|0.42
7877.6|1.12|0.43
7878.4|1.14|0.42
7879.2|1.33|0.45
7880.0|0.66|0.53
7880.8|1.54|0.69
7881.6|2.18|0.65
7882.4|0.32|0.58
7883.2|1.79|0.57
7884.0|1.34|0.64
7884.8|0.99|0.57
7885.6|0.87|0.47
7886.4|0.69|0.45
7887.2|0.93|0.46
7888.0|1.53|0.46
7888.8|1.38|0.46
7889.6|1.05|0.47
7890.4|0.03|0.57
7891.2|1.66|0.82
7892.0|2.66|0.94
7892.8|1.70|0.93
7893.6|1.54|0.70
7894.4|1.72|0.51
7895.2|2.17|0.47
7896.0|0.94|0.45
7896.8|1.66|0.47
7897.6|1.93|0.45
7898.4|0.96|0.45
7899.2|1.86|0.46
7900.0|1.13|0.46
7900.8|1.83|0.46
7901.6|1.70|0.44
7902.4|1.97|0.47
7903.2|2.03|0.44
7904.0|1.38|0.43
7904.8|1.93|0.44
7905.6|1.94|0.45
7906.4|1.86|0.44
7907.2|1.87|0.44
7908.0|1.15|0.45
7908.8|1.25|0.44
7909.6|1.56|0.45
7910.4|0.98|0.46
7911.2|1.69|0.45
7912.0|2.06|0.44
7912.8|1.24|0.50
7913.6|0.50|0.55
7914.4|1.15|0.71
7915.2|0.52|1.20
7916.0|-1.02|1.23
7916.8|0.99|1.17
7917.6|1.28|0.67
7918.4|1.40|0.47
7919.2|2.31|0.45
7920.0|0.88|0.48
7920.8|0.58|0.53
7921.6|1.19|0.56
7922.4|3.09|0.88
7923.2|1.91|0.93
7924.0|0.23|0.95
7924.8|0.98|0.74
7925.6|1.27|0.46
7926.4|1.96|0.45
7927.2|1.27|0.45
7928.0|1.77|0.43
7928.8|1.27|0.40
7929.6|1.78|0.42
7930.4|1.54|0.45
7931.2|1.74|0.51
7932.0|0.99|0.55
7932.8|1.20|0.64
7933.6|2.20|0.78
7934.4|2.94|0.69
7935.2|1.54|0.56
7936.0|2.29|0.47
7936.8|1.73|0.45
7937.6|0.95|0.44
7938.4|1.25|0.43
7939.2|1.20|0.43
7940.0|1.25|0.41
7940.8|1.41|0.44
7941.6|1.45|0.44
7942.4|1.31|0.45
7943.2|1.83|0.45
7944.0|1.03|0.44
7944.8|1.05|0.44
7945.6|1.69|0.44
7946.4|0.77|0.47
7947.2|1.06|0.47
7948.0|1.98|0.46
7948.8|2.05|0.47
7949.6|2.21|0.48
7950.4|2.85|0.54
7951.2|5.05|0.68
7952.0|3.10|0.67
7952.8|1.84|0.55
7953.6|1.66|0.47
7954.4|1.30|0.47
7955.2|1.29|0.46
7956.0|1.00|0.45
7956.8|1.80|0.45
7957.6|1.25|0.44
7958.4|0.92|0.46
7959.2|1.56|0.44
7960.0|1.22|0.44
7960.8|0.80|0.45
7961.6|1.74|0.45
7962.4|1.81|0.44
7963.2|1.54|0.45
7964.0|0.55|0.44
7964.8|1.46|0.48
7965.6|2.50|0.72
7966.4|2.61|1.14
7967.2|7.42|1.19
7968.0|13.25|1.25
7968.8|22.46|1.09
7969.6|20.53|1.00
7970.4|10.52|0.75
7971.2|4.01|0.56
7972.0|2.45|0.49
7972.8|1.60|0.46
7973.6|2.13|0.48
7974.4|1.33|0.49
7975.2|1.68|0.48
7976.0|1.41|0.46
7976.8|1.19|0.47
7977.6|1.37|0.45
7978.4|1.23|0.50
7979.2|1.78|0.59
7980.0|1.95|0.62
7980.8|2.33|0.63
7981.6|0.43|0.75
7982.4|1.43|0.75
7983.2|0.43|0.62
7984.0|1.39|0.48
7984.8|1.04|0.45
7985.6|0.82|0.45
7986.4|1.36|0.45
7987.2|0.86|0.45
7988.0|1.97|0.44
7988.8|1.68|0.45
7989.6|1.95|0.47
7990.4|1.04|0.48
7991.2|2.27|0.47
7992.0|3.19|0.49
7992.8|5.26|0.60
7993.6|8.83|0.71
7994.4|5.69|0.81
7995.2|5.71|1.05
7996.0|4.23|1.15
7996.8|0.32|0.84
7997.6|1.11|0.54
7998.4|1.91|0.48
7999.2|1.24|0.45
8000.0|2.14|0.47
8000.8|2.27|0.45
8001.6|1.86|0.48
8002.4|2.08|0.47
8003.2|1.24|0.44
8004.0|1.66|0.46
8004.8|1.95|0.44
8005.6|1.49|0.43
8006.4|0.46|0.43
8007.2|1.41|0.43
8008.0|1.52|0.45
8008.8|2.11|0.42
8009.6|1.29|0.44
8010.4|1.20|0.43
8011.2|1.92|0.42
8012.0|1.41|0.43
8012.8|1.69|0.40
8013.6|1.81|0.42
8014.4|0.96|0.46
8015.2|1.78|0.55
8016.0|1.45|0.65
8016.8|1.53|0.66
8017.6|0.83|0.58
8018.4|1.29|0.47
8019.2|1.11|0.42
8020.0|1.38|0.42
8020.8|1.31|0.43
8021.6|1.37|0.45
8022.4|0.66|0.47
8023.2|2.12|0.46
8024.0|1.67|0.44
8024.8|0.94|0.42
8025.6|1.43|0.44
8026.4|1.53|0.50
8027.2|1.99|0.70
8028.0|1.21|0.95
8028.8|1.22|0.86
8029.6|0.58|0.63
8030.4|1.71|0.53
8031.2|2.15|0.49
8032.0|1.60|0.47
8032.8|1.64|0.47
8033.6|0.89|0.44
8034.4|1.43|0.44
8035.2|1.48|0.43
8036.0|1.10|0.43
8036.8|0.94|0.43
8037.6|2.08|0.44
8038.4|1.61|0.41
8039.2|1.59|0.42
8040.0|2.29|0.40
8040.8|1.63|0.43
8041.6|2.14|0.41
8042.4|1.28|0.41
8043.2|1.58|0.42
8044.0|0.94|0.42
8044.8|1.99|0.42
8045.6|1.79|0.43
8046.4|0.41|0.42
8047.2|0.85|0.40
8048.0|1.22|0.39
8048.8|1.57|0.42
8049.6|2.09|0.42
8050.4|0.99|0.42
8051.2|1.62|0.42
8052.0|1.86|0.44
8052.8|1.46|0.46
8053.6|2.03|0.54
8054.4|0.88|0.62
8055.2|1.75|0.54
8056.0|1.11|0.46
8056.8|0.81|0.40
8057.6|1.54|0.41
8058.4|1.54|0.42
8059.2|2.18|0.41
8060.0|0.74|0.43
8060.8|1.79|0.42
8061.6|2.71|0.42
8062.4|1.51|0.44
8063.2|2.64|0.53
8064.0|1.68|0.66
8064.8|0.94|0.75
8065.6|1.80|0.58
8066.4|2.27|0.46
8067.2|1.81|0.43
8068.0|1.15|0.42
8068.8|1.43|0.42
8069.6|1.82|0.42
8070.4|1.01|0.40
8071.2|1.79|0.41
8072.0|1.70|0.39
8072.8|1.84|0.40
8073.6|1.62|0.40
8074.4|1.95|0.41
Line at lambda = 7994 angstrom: [N II] 6583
